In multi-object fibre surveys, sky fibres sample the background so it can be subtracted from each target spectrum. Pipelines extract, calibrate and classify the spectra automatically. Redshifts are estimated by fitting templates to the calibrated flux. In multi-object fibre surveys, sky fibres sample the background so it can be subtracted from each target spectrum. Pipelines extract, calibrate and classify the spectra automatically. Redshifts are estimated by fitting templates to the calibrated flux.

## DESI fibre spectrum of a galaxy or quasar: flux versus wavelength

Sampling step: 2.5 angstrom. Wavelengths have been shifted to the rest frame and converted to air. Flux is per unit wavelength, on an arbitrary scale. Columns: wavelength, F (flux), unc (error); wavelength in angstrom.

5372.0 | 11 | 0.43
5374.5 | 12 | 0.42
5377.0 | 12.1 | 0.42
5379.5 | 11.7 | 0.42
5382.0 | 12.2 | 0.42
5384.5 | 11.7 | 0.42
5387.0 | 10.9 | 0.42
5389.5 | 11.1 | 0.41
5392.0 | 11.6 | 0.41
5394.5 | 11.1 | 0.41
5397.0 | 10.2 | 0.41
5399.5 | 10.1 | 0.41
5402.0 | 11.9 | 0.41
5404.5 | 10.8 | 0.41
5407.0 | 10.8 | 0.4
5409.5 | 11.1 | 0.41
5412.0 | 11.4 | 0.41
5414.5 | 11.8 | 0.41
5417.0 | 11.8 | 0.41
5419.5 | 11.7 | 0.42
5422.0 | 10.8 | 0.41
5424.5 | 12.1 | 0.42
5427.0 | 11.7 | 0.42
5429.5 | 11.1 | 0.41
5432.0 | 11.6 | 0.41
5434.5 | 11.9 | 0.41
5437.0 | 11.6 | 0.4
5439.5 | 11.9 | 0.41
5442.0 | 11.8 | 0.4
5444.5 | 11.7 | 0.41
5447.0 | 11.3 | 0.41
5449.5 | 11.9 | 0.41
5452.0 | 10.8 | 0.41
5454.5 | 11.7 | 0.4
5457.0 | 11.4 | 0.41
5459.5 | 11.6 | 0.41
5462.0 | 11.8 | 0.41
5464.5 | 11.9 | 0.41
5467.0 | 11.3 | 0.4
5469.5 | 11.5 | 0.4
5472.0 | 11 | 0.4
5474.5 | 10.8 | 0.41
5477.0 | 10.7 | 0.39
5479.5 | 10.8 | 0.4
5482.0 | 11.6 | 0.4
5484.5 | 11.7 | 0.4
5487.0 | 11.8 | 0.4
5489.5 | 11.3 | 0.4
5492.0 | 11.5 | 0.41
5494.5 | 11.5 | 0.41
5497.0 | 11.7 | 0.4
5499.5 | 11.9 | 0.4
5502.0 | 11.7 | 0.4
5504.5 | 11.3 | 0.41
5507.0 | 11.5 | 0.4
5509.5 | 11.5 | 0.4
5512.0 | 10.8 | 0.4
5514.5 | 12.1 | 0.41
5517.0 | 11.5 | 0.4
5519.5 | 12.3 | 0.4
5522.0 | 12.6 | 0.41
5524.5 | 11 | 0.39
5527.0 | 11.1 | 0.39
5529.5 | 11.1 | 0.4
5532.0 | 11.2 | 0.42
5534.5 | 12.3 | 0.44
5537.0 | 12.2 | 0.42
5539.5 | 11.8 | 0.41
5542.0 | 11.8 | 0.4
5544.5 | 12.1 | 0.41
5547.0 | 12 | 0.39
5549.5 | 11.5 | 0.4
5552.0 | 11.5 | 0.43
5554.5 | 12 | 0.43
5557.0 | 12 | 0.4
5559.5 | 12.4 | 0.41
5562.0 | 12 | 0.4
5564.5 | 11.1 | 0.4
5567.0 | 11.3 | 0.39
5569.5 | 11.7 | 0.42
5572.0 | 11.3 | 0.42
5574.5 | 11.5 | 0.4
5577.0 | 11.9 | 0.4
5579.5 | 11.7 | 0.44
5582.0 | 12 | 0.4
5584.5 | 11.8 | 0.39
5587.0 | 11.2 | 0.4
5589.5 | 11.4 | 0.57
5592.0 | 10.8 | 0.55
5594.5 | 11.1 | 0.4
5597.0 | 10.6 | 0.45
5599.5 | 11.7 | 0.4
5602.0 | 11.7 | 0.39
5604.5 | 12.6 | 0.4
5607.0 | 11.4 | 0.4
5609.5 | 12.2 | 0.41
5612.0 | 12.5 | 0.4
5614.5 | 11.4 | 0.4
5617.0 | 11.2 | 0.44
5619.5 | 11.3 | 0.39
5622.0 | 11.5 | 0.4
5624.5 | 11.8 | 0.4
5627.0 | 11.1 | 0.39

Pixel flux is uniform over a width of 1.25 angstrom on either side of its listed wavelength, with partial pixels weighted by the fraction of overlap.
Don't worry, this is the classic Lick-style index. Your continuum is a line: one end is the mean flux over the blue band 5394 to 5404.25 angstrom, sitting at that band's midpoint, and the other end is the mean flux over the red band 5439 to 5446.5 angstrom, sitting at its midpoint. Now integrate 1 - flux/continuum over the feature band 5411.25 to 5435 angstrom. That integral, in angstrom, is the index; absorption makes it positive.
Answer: -0.6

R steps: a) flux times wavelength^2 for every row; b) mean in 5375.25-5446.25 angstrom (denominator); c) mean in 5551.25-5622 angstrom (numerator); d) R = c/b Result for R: 1.1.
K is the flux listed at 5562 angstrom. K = 12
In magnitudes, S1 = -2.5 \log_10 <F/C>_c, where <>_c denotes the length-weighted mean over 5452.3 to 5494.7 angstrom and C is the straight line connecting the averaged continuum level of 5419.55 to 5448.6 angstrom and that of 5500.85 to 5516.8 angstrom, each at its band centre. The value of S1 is 0.014 mag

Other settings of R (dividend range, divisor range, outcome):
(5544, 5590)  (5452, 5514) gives 1.06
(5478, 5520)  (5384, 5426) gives 1.06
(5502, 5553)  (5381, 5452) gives 1.07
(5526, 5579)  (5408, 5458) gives 1.06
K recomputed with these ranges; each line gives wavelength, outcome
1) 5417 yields 11.8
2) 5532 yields 11.2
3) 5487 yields 11.8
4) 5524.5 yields 11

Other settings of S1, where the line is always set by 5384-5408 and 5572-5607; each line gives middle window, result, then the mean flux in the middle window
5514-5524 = -0.07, 12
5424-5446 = -0.06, 11.7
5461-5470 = -0.04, 11.6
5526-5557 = -0.03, 11.7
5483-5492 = -0.03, 11.6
